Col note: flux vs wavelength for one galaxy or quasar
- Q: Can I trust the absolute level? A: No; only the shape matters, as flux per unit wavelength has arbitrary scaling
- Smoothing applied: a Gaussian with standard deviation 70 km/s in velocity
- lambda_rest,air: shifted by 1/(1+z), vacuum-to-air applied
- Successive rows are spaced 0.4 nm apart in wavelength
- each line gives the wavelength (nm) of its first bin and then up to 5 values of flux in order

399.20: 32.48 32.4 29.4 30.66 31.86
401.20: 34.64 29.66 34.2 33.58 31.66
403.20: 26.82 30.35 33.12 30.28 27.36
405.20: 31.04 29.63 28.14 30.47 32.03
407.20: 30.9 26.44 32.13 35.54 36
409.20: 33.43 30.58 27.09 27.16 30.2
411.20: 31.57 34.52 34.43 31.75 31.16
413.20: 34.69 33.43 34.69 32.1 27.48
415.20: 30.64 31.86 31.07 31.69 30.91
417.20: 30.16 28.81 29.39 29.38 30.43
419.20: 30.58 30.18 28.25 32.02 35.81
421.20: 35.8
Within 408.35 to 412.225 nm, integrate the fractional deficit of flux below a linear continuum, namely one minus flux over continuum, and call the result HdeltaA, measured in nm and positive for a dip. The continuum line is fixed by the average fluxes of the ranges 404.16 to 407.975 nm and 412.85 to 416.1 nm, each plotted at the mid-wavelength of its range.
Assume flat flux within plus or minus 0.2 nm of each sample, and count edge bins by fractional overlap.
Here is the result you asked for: -0.13 nm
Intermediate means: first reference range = 29.7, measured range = 31.9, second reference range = 32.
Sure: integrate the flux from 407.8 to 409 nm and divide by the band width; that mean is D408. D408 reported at 34.6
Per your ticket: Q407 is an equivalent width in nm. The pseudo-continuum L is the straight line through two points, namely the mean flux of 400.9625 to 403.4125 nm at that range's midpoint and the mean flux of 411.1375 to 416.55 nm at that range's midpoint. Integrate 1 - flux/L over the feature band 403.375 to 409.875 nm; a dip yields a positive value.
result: 0.19 nm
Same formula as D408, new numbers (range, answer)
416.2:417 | 31.3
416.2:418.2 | 30.2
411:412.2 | 33.5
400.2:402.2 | 32.2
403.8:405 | 30.3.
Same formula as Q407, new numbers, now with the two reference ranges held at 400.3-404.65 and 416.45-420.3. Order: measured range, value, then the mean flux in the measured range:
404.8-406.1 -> 0.08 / 29.4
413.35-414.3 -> -0.11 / 33.9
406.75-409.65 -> -0.12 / 32.2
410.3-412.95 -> -0.10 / 31.7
